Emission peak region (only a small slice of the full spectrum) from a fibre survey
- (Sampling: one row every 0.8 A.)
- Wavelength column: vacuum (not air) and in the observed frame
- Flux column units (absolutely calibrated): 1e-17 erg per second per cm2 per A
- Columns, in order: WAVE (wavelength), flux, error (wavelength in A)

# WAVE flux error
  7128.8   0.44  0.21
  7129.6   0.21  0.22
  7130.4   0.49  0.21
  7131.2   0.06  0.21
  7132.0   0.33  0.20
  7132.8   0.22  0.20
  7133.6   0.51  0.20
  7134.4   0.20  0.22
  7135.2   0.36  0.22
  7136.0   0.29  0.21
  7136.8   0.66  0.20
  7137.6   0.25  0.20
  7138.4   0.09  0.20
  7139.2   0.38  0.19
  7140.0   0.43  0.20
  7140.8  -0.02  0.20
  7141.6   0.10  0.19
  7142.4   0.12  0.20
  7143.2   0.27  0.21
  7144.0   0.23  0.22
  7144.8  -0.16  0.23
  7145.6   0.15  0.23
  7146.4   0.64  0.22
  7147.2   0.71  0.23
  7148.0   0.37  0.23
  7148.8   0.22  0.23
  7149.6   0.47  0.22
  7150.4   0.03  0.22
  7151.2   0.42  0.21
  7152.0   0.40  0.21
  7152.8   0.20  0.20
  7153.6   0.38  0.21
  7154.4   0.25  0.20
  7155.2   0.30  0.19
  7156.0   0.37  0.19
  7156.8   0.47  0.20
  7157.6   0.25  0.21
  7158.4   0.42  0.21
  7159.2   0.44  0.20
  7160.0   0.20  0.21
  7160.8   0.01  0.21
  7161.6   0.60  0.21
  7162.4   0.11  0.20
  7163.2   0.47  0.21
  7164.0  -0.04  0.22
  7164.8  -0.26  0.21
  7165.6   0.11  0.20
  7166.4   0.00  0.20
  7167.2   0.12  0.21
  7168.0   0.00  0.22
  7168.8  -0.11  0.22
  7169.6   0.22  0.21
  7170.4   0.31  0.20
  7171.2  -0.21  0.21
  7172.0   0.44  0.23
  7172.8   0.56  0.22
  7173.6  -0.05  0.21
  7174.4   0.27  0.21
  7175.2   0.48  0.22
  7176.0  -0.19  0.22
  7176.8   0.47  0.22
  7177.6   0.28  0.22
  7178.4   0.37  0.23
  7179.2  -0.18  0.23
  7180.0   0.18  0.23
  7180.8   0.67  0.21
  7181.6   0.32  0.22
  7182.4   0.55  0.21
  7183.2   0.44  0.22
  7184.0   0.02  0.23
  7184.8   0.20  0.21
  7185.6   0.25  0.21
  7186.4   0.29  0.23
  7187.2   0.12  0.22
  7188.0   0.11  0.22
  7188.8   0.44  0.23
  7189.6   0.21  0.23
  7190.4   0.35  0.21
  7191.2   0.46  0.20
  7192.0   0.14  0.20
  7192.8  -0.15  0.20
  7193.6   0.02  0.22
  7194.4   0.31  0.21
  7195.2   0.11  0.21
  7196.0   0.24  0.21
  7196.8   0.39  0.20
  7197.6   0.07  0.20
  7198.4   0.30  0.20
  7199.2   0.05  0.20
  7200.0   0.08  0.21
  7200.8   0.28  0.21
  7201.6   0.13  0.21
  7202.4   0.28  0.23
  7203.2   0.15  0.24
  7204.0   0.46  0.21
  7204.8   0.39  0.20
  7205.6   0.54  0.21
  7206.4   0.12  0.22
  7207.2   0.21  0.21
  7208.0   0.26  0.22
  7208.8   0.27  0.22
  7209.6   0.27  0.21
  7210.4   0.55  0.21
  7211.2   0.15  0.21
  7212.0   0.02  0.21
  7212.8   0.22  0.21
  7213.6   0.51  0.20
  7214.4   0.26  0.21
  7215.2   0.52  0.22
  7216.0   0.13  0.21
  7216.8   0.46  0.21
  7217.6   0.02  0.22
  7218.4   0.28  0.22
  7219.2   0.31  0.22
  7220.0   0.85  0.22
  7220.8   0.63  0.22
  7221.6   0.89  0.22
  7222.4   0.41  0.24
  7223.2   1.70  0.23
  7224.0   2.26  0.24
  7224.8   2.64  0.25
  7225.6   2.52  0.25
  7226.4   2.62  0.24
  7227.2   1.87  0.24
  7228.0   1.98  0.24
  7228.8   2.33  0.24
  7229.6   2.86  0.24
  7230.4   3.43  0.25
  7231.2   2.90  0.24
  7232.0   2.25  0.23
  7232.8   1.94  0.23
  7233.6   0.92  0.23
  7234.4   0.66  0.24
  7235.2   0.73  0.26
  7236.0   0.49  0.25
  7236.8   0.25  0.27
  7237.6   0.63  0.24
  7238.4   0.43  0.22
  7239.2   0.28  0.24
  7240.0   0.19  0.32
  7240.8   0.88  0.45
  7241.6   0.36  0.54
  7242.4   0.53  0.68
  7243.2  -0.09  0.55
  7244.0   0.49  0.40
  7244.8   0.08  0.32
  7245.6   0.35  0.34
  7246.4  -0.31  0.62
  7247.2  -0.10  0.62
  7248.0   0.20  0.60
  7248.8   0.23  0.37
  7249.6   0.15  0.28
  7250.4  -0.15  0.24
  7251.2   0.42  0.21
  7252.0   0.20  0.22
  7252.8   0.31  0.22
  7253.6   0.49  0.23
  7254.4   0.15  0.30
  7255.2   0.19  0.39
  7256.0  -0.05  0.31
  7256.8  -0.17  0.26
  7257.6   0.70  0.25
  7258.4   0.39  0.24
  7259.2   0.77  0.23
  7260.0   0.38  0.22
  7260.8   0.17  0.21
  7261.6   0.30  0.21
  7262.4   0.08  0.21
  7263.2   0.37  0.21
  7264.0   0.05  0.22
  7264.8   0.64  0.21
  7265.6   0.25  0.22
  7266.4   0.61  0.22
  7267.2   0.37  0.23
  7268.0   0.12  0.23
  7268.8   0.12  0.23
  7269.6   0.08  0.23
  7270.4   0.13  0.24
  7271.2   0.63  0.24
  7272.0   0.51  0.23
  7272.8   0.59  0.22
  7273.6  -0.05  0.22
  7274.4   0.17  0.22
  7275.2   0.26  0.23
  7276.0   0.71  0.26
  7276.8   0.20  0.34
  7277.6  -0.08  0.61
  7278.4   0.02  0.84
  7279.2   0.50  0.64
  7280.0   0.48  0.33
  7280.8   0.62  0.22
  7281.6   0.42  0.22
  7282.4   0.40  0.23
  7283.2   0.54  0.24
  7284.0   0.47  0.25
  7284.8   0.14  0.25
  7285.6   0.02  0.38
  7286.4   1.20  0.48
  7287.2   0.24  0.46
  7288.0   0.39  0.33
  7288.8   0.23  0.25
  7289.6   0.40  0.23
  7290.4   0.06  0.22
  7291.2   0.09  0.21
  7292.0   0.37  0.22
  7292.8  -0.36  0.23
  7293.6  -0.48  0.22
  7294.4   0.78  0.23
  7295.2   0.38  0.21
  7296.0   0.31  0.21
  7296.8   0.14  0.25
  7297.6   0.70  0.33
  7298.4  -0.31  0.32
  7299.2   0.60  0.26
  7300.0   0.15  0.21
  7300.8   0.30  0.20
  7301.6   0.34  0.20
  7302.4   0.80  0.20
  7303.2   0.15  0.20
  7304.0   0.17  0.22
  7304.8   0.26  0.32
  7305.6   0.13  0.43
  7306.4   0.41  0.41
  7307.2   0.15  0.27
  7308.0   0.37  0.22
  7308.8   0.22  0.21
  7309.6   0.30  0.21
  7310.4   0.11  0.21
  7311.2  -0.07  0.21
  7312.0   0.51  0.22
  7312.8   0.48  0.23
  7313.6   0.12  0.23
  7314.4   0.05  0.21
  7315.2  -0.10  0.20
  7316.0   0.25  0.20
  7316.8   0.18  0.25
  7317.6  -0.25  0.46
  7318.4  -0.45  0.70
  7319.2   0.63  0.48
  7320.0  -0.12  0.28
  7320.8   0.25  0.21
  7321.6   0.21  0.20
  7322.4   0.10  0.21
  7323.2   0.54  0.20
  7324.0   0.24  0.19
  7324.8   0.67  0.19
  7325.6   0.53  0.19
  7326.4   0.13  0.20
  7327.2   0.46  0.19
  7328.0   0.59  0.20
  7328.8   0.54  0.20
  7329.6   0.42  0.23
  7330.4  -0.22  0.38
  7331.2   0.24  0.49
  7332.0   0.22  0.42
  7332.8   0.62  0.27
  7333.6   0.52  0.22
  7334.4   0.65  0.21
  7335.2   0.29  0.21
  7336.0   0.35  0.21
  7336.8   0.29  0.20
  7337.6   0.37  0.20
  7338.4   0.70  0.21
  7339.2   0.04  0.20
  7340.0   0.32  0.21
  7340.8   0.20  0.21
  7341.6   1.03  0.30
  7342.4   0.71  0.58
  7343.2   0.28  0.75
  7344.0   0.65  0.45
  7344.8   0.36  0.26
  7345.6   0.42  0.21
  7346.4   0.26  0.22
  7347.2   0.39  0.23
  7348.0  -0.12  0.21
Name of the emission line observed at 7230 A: [O II]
